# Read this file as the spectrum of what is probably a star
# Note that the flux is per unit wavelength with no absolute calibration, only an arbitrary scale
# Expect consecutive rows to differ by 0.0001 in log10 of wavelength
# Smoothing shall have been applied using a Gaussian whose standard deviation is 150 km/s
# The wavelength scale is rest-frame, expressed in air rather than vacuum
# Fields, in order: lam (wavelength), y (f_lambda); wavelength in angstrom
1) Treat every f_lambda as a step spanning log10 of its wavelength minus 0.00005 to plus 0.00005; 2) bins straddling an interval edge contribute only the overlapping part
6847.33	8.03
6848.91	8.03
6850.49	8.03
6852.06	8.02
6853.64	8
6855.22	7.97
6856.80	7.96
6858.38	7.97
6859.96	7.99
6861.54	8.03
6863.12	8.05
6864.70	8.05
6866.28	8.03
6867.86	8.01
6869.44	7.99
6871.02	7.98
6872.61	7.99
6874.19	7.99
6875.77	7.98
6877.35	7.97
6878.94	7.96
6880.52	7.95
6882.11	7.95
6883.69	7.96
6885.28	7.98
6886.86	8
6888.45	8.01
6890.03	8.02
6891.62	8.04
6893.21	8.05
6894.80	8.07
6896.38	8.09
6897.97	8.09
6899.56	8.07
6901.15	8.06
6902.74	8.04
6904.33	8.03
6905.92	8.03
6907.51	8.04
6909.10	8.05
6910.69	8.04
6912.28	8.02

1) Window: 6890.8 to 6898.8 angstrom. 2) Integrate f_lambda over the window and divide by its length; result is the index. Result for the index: 8.06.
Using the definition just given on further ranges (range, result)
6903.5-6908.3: 8.03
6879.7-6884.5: 7.95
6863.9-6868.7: 8.04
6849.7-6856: 8.01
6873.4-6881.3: 7.98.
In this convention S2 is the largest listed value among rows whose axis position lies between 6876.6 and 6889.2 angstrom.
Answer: 8.01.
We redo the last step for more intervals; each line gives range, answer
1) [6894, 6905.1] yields 8.09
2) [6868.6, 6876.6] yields 7.99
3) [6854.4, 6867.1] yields 8.05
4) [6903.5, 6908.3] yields 8.04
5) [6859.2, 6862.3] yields 8.03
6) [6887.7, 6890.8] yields 8.02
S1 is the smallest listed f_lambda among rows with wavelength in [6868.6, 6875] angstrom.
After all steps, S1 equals 7.98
